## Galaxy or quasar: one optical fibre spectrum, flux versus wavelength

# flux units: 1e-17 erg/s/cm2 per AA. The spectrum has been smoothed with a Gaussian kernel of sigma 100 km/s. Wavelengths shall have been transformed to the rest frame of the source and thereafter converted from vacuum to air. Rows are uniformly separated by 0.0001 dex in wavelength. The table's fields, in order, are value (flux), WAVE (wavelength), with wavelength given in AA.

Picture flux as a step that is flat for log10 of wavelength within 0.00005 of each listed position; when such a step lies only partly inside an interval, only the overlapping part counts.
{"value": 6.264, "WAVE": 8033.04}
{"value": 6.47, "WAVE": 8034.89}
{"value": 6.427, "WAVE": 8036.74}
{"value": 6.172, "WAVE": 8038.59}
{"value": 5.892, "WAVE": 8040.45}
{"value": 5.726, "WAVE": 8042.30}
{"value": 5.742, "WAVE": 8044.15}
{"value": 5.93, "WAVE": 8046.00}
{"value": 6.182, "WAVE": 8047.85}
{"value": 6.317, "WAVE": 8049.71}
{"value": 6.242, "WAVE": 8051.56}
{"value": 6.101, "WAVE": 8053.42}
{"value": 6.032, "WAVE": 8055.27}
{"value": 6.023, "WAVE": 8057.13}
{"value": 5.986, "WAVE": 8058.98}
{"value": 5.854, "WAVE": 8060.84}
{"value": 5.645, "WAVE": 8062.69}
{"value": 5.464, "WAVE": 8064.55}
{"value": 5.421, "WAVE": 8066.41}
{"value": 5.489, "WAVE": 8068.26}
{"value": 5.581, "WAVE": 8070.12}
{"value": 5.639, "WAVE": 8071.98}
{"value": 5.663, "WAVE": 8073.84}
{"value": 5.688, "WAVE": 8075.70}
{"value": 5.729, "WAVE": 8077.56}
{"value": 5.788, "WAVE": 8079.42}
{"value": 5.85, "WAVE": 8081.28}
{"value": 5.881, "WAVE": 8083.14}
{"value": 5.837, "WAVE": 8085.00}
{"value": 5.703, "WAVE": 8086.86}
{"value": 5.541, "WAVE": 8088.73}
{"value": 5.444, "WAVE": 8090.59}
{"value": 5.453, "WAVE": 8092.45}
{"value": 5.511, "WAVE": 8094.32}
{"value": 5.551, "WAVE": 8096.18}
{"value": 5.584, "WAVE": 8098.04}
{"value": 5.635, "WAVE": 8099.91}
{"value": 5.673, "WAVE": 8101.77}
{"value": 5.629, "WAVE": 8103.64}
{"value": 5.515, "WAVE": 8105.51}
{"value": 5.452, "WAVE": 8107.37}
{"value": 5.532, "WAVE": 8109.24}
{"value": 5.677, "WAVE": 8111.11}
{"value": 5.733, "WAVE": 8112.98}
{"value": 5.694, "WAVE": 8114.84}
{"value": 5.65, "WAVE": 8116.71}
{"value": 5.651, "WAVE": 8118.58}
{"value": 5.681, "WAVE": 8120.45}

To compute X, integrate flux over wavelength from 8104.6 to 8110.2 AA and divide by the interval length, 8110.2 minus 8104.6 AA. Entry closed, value 5.5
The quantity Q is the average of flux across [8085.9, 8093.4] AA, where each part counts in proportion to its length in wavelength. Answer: 5.53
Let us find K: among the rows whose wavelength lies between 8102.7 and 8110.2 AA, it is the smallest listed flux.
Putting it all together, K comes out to 5.452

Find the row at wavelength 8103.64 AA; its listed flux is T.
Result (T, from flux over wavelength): 5.629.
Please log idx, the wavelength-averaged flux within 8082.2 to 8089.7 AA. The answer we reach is 5.74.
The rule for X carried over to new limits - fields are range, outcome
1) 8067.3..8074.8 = 5.59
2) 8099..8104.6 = 5.64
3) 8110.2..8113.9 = 5.7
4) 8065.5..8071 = 5.5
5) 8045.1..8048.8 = 6.05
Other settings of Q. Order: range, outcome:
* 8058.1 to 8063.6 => 5.83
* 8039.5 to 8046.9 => 5.82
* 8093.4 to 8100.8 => 5.57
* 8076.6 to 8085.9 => 5.82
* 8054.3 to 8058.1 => 6.04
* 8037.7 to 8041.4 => 6.02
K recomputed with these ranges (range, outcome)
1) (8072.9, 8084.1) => 5.663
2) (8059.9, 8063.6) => 5.645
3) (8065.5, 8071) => 5.421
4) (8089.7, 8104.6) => 5.444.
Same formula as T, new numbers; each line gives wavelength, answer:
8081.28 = 5.85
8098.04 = 5.584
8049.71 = 6.317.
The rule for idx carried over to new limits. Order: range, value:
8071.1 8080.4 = 5.7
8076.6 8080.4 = 5.76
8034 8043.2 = 6.13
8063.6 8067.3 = 5.43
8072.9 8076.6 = 5.67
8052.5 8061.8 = 6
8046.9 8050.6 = 6.24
